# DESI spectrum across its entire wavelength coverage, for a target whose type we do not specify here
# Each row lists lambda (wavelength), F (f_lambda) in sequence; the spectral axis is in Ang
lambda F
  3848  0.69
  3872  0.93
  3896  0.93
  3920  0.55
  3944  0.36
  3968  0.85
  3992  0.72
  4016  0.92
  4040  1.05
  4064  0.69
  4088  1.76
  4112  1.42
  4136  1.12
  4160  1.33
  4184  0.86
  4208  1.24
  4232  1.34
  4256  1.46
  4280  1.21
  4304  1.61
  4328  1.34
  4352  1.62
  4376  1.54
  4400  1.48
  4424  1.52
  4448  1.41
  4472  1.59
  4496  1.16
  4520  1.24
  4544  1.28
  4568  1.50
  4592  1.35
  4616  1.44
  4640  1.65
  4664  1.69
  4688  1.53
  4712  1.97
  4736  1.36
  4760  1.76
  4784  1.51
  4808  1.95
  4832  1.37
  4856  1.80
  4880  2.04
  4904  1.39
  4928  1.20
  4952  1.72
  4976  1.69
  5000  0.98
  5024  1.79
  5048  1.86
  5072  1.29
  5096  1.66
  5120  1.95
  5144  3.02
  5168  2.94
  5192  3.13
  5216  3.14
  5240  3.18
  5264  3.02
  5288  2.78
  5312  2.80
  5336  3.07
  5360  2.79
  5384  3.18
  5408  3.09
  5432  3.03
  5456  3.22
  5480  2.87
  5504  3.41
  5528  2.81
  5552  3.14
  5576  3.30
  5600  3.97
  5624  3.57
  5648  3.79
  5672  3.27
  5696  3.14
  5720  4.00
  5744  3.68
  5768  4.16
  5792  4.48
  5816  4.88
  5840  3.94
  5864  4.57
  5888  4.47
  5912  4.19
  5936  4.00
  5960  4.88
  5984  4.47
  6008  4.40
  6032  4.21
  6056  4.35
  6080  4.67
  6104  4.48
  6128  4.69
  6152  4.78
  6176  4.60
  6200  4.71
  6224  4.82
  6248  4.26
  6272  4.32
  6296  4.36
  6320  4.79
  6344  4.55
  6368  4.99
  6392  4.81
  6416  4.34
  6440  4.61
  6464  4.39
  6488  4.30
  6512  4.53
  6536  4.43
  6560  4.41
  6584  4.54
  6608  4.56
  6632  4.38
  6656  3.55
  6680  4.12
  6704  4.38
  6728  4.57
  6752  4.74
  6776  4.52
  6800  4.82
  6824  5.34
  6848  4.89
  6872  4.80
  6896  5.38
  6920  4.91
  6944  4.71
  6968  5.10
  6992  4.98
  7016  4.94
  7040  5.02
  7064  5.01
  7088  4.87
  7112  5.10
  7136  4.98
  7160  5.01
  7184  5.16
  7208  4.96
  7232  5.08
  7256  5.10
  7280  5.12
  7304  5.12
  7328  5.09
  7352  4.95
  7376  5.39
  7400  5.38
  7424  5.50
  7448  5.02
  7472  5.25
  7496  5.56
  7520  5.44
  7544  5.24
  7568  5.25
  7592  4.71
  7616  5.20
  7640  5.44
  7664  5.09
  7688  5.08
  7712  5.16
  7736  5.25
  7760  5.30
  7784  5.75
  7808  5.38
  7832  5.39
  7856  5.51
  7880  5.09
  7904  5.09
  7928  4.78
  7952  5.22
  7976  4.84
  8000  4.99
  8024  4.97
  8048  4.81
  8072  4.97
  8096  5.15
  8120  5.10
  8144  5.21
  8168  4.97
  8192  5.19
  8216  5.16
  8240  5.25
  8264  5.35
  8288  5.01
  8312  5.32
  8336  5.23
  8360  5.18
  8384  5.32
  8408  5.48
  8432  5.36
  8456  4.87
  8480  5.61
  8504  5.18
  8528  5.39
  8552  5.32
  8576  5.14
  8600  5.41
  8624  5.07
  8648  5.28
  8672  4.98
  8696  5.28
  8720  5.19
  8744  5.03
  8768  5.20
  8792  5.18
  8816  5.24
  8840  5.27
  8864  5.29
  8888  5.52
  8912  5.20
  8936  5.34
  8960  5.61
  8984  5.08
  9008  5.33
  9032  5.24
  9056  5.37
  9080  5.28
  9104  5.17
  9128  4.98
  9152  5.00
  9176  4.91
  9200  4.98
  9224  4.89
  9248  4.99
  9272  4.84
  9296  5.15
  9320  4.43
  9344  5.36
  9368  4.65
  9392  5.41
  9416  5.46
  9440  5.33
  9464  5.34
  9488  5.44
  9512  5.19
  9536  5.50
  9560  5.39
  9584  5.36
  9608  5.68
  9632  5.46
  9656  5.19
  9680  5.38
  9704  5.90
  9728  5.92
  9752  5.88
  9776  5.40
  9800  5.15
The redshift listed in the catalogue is 0.29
